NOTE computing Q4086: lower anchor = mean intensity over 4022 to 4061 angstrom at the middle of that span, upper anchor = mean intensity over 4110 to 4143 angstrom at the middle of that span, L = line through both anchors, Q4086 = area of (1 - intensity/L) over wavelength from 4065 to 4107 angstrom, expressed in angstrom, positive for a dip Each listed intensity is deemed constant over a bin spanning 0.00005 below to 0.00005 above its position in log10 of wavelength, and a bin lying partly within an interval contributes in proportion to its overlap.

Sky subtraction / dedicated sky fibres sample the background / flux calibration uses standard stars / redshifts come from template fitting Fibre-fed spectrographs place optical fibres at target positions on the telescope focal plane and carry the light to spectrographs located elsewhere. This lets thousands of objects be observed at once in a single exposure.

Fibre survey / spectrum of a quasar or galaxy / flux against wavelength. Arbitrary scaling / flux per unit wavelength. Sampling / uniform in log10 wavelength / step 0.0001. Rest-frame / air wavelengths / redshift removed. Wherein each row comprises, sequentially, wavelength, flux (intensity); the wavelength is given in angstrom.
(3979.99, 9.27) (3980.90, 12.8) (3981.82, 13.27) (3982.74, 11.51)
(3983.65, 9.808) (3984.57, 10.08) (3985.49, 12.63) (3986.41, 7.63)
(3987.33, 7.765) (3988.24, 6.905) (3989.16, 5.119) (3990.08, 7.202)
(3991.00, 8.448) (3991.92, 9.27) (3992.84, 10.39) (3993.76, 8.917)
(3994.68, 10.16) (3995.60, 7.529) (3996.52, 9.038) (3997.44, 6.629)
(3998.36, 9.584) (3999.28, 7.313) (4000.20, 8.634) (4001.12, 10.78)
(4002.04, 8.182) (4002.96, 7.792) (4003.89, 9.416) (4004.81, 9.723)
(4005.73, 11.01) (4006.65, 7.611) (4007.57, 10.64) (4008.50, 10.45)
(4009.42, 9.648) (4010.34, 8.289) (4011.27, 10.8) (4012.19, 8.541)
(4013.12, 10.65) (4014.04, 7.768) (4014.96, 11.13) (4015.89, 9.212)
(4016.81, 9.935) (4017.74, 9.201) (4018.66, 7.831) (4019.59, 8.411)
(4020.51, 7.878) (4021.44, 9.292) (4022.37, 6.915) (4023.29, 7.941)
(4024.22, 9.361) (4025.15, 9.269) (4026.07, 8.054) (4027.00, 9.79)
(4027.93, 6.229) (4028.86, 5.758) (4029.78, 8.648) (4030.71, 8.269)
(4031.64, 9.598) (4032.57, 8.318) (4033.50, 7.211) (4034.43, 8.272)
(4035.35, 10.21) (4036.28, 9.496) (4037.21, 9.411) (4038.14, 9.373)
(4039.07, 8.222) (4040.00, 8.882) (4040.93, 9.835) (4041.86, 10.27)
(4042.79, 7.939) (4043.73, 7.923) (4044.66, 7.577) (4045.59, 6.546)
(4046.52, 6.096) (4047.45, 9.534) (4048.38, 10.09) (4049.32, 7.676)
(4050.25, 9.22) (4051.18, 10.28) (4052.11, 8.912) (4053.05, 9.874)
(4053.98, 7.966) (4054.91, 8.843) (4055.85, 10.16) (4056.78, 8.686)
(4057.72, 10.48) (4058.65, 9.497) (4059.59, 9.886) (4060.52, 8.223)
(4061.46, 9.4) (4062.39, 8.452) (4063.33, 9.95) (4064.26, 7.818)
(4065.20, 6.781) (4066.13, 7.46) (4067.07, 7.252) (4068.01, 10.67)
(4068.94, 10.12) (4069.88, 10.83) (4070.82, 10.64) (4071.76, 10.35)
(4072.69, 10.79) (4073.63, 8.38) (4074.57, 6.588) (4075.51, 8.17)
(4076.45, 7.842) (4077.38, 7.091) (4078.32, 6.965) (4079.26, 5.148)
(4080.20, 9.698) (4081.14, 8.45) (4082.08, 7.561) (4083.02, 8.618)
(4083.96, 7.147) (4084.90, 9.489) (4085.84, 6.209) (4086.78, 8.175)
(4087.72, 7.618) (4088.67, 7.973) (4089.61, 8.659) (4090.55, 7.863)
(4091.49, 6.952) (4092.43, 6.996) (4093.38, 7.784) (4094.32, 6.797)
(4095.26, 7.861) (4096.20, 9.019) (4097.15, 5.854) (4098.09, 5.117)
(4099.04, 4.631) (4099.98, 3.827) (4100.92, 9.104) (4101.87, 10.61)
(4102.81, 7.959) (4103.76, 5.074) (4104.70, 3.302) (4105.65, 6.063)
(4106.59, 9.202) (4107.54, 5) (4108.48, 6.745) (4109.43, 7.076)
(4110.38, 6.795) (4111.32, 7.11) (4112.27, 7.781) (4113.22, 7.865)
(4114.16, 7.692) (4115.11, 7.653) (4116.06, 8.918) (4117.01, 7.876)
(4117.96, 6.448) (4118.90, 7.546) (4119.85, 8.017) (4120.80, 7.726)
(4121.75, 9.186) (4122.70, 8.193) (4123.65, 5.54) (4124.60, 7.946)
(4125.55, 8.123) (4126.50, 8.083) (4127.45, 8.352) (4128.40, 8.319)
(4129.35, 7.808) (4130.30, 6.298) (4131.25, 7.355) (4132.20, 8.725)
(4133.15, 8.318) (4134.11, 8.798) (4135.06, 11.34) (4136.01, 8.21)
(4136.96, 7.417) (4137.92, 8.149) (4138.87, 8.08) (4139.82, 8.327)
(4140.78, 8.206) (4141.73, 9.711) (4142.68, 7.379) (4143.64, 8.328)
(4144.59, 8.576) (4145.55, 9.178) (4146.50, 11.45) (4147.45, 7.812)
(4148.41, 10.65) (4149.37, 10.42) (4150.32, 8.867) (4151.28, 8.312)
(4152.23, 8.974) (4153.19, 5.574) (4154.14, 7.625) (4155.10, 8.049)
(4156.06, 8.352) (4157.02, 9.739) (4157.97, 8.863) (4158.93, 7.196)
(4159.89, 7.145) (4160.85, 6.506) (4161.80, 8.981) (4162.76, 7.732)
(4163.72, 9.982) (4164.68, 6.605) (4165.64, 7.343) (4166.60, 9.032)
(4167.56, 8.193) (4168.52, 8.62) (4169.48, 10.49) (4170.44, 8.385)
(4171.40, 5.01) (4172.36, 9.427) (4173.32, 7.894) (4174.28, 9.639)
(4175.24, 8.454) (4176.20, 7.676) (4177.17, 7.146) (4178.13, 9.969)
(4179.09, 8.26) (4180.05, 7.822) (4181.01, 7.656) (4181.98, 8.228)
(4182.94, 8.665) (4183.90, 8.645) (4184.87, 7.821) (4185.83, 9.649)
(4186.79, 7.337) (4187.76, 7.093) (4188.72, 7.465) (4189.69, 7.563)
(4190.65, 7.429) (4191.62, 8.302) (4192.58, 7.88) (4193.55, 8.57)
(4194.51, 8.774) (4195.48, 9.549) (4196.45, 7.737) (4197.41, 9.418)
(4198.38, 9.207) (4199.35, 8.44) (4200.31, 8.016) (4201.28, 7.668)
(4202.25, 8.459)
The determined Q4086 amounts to 2.9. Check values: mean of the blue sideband 8.69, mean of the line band 7.75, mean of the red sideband 7.99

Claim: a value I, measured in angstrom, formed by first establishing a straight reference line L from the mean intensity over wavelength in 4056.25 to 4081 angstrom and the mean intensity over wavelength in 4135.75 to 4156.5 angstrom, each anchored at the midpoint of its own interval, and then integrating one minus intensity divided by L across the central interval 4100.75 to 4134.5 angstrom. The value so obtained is 4.1 angstrom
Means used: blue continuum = 8.74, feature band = 7.55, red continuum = 8.53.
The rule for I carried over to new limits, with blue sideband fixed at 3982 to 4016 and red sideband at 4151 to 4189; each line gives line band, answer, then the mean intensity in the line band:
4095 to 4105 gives 2.3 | 6.61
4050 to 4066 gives -0.5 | 9.05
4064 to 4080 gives 0.5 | 8.43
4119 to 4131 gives 0.9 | 7.78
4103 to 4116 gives 2.6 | 6.82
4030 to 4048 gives 0.6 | 8.59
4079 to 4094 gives 1.4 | 7.8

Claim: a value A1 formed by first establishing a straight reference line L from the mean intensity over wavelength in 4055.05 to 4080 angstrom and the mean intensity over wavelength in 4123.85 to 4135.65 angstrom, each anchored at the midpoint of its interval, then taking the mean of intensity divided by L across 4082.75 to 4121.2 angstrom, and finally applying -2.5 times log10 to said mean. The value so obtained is 0.17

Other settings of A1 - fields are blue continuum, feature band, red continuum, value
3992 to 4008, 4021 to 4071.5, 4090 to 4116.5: -0.09 mag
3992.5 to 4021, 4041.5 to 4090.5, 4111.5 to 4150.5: 0.02 mag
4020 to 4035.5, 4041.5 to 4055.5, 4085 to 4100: -0.09 mag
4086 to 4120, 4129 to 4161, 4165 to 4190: -0.09 mag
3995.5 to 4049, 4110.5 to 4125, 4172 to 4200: 0.11 mag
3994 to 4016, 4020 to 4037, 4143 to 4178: 0.09 mag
